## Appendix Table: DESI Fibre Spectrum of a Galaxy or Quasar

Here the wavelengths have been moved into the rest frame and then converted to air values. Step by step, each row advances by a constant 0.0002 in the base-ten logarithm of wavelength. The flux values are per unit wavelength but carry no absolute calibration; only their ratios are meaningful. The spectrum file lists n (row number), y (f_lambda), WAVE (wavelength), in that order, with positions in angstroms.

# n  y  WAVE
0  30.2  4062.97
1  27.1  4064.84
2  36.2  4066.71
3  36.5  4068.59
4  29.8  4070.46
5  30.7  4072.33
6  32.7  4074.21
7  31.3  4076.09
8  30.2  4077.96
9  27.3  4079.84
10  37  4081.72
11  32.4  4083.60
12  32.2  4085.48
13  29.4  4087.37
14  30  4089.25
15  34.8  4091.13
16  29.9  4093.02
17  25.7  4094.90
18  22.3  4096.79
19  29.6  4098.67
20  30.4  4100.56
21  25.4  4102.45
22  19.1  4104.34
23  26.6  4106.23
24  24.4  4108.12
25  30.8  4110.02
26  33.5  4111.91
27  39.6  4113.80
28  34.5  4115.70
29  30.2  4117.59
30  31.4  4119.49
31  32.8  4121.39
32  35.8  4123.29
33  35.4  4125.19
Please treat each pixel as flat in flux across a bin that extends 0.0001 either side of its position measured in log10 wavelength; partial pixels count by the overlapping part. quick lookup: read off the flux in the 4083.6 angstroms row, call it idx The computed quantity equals 32.4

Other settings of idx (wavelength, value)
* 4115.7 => 34.5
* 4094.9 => 25.7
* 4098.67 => 29.6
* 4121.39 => 32.8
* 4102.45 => 25.4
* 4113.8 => 39.6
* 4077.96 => 30.2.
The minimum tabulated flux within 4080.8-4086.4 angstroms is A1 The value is 32.2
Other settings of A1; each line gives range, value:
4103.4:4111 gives 19.1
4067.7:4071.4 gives 29.8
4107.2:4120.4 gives 24.4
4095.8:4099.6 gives 22.3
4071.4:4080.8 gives 27.3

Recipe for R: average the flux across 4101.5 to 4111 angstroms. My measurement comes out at 25.3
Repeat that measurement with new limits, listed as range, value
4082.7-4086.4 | 32.3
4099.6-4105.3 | 25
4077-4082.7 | 31.5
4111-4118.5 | 34.5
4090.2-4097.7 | 28.2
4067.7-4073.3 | 32.3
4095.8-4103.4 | 26.9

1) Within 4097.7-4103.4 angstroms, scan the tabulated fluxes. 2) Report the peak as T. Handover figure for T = 30.4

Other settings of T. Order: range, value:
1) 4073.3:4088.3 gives 37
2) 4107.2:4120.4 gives 39.6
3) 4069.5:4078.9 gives 32.7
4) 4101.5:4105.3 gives 25.4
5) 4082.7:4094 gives 34.8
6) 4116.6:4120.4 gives 31.4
